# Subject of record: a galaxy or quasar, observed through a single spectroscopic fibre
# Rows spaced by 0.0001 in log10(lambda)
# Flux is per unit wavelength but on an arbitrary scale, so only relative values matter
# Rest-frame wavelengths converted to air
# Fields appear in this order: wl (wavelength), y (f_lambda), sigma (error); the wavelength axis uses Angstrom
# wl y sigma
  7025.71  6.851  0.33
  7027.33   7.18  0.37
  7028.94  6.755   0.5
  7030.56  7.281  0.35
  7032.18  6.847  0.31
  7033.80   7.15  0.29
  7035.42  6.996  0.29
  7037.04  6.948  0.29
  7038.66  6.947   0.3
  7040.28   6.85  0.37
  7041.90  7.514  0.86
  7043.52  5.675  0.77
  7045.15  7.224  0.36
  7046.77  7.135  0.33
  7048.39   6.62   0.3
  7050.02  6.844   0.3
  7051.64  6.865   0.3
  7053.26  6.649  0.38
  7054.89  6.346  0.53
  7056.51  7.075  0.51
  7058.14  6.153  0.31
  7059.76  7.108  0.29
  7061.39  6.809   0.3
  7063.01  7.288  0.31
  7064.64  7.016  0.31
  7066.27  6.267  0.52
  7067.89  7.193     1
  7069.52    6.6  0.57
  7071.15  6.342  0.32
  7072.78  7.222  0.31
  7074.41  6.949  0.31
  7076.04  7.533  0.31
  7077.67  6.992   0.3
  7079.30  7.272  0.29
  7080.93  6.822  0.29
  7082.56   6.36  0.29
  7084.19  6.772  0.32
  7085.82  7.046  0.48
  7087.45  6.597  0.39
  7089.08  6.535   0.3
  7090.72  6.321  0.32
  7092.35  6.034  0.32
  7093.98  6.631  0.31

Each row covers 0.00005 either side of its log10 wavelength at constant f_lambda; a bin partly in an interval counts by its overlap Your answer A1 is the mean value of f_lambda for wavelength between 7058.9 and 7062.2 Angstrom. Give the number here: 6.96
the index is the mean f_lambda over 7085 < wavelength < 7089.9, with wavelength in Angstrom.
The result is 6.73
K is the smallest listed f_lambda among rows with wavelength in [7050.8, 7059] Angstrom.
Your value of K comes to 6.153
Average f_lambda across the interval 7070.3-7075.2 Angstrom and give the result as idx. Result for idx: 6.83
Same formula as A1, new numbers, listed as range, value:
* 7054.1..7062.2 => 6.7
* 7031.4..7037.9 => 6.99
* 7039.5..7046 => 6.81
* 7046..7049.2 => 6.88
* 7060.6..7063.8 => 7.06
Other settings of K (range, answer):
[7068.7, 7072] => 6.342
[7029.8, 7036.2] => 6.847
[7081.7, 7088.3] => 6.36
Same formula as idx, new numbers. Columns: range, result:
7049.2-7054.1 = 6.78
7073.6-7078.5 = 7.16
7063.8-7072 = 6.68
